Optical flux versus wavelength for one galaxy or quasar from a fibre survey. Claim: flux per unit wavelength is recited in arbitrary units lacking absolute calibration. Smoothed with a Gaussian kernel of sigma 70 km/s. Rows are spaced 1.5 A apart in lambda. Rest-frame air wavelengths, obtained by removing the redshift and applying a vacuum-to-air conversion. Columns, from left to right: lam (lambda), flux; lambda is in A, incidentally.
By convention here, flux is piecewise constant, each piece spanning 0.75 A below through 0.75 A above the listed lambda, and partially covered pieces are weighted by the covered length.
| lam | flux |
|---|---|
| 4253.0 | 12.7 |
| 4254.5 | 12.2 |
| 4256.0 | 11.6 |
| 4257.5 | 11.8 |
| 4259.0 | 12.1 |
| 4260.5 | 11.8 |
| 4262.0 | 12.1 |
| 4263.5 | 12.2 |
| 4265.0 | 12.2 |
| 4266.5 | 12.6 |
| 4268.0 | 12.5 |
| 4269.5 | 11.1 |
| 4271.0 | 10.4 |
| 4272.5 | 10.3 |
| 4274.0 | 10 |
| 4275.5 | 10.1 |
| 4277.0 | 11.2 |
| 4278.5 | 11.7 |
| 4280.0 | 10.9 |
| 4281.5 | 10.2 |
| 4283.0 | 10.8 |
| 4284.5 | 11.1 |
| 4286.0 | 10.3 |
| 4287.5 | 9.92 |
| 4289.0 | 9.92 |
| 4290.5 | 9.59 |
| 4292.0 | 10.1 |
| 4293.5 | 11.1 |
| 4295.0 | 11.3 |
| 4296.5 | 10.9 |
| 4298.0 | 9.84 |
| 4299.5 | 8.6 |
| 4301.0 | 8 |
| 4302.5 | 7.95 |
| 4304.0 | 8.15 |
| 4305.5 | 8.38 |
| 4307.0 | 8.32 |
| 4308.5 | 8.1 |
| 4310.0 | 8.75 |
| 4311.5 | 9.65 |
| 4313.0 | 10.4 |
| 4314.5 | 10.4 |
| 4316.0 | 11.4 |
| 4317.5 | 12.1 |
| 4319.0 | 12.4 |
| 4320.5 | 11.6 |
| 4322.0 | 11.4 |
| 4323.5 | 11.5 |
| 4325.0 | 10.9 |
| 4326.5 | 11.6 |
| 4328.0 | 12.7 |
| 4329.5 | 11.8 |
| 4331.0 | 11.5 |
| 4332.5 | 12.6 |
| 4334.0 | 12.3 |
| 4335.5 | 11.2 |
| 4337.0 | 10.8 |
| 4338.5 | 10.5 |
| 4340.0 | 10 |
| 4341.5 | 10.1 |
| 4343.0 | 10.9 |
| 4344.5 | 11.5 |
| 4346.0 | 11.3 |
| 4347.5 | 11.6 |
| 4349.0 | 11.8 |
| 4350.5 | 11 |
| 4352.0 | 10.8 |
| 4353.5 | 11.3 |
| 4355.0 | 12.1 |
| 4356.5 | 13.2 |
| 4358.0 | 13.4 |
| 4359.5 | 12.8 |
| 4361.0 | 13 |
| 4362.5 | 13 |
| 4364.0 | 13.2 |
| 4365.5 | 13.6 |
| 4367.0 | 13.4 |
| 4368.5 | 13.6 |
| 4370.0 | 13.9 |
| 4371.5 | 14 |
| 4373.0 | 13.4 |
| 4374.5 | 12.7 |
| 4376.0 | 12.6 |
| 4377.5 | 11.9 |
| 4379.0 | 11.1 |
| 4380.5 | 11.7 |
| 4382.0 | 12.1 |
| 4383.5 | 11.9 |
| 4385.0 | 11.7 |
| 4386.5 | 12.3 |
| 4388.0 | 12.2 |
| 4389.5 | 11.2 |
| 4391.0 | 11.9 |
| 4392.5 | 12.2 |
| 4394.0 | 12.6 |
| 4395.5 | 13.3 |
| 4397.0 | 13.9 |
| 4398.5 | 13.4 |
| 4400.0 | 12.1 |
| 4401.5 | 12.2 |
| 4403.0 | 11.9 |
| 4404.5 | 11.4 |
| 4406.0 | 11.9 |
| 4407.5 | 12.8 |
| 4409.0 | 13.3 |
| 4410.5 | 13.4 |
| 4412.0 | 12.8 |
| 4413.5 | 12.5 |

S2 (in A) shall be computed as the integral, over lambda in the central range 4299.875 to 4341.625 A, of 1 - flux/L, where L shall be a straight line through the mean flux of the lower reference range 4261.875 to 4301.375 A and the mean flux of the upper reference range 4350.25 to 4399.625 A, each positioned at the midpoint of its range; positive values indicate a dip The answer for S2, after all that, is 3.63 A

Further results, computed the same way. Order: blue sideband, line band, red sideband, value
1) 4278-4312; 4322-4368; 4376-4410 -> -3.5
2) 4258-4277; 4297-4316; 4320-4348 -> 4.0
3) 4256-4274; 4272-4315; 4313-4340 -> 6.4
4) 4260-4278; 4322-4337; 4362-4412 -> 0.4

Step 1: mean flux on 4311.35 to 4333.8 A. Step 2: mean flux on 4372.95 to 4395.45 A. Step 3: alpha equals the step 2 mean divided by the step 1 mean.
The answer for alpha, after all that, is 1.0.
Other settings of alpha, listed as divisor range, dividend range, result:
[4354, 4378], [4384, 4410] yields 0.94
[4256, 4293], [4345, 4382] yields 1.13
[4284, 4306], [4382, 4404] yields 1.27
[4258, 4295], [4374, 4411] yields 1.12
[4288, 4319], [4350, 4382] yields 1.30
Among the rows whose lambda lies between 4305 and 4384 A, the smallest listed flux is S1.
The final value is 8.1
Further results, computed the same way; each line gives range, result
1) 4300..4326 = 7.95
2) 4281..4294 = 9.59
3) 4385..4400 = 11.2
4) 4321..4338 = 10.8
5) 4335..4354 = 10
